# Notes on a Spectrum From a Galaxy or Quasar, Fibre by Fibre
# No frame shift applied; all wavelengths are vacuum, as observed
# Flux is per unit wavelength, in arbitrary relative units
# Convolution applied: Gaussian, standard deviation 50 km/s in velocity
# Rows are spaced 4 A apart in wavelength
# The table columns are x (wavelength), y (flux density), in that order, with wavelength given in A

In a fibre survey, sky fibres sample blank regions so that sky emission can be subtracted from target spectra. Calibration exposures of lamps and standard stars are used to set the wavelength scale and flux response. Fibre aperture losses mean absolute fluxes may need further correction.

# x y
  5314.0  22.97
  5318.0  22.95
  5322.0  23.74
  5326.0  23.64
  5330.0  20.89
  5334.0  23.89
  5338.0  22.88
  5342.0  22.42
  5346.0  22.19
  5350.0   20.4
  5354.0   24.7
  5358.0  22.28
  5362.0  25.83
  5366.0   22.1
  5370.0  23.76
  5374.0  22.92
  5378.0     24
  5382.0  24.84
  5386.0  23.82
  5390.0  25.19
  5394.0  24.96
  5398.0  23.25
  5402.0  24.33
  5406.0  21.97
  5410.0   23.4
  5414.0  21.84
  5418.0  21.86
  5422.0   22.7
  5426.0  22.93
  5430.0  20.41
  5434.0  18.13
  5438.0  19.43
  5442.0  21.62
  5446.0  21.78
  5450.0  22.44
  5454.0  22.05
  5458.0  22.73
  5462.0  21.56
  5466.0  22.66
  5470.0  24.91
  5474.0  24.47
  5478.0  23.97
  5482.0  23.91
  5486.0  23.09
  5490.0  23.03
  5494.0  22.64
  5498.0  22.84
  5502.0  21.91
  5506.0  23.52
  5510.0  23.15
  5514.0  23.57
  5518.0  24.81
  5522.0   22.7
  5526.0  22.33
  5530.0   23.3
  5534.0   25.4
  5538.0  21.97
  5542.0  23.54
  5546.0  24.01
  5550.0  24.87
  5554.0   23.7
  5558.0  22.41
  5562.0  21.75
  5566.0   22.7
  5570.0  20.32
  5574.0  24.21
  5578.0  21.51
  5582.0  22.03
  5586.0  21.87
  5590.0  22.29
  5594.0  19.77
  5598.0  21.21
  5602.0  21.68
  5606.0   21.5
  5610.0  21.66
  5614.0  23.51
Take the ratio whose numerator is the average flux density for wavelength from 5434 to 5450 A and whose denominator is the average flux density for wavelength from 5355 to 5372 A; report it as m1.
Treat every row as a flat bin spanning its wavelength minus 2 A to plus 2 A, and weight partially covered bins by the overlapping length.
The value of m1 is 0.9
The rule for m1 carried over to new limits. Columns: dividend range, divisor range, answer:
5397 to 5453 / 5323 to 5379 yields 0.95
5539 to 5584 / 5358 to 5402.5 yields 0.95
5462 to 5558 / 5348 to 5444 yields 1.03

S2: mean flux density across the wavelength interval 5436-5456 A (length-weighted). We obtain 21.5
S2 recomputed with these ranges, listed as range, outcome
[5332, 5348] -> 22.8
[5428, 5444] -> 19.9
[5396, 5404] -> 23.8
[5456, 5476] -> 23.3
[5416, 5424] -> 22.3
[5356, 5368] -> 23.4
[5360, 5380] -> 23.7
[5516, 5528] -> 23.3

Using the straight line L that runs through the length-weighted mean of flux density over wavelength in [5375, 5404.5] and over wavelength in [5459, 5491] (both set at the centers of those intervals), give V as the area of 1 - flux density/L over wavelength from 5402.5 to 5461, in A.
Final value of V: 5.2 A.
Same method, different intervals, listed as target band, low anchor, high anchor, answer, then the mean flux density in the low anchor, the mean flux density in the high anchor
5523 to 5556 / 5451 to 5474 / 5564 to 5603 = -2.1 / 22.9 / 21.8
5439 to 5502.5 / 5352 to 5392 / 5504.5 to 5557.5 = 2.4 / 23.9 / 23.6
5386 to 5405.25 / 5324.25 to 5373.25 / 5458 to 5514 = -1.0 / 22.9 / 23.2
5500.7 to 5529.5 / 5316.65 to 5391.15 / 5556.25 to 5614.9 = -1.2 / 23.3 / 21.9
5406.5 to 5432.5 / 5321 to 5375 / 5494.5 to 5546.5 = 1.1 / 23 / 23.3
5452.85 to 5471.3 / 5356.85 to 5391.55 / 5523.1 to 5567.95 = 0.6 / 23.9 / 23.3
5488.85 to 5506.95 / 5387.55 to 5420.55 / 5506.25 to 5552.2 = 0.6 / 23.3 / 23.6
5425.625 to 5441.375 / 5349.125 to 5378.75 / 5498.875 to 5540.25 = 2.2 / 23.3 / 23.3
